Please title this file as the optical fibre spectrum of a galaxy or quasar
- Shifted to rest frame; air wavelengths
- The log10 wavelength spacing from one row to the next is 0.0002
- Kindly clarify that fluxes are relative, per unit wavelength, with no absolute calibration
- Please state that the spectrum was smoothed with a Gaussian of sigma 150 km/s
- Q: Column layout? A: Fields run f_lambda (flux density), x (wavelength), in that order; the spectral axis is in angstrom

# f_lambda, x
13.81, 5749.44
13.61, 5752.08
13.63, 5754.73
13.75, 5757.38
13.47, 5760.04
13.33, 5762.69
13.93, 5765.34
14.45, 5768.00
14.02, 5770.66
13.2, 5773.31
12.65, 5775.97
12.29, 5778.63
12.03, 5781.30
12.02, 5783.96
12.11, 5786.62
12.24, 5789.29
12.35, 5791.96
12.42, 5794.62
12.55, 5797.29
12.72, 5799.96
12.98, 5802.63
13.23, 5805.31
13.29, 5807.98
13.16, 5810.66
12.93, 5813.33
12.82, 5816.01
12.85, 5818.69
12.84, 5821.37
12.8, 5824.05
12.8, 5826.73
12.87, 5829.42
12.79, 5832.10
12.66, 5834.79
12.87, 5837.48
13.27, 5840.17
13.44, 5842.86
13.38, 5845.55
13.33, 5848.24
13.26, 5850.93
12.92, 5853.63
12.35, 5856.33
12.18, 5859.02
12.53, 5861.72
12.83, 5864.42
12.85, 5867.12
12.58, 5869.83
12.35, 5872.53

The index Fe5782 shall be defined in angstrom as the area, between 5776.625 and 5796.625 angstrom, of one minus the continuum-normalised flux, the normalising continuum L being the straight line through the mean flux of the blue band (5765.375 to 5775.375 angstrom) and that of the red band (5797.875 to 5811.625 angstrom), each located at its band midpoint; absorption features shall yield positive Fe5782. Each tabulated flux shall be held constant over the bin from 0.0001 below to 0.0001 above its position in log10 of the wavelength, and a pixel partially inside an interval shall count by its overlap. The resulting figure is 1.8 angstrom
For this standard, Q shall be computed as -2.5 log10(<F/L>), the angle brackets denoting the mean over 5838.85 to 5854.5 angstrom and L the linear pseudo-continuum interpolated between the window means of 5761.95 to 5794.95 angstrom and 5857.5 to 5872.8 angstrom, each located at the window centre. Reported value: -0.05 mag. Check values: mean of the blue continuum 12.9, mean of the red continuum 12.6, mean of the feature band 13.3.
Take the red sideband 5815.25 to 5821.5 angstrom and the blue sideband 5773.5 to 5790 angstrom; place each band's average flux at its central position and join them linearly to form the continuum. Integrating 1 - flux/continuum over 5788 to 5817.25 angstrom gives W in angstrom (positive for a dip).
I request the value -0.4 angstrom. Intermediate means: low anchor 12.3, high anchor 12.8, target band 12.8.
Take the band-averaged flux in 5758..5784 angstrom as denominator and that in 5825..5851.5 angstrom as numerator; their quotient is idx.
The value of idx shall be 0.99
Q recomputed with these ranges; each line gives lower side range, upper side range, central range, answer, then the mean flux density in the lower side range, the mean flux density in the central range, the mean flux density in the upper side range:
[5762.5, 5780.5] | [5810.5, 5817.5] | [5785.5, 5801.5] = 0.06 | 13.4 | 12.4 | 12.9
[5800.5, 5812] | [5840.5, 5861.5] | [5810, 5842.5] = 0.01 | 13.1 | 12.9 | 13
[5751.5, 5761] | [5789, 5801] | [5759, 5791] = 0.01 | 13.6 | 13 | 12.5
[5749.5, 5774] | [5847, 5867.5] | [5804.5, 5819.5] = 0.01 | 13.7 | 13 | 12.8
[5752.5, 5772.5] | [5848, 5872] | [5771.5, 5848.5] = 0.04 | 13.8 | 12.8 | 12.7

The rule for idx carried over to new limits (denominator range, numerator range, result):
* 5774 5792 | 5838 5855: 1.08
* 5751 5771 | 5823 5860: 0.94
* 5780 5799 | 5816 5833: 1.05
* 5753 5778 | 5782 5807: 0.92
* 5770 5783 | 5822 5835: 1.00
